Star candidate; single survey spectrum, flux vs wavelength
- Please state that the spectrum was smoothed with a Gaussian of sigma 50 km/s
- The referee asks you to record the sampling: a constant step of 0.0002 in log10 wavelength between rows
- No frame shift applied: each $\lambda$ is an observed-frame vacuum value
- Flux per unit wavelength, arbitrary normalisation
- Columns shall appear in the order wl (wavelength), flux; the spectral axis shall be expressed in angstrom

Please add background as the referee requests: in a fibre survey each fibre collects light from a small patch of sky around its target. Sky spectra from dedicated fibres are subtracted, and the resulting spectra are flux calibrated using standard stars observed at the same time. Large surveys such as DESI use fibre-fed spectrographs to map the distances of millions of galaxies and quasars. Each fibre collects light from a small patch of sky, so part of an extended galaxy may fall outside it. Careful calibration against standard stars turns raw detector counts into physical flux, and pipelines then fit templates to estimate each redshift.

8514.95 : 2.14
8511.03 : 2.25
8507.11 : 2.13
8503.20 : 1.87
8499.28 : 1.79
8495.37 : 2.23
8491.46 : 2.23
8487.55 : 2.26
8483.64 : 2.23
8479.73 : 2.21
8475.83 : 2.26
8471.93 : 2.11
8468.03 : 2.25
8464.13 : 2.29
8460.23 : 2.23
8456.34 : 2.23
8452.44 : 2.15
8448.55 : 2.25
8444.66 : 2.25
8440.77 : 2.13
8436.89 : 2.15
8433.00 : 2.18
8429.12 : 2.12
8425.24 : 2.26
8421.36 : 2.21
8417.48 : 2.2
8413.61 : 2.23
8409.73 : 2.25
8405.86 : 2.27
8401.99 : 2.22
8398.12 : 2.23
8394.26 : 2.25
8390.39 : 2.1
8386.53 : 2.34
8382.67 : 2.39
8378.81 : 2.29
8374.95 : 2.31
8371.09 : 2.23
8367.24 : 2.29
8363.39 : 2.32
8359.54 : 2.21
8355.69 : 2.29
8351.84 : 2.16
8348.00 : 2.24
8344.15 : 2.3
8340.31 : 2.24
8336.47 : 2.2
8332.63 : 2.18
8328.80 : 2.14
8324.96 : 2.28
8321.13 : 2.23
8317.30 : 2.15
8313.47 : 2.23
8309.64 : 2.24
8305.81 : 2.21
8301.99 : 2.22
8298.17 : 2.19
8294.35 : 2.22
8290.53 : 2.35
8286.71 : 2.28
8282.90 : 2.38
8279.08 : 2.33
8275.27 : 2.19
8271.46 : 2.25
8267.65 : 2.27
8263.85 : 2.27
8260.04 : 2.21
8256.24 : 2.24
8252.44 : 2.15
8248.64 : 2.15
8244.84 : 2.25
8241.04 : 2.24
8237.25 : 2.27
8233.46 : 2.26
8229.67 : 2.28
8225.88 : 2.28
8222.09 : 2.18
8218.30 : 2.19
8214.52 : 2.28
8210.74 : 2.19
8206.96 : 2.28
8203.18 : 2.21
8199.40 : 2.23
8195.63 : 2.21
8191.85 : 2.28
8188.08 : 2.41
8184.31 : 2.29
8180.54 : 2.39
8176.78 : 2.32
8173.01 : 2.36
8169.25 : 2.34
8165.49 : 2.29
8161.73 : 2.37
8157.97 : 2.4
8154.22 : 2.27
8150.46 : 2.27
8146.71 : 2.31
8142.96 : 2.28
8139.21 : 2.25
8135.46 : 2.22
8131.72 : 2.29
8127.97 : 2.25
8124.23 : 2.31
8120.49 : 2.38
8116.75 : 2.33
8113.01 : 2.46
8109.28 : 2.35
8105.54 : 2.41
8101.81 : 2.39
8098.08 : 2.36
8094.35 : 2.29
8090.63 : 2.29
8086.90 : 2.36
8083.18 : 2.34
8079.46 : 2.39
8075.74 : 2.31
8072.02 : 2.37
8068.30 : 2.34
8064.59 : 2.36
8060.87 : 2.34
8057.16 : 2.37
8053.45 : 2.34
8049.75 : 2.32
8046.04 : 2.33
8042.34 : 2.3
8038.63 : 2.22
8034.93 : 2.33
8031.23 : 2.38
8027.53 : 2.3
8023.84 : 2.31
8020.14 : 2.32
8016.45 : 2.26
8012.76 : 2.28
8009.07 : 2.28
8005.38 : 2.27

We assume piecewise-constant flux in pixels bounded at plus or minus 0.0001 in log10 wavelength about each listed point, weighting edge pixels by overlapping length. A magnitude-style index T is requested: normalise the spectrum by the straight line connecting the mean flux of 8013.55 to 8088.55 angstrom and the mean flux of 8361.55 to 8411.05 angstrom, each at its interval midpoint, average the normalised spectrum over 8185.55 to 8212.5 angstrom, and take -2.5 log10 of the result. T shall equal 0.02 mag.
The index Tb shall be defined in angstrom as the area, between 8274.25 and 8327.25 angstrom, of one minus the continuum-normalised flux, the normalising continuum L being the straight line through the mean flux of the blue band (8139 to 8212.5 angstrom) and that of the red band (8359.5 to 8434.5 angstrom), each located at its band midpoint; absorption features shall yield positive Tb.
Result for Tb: 0.4 angstrom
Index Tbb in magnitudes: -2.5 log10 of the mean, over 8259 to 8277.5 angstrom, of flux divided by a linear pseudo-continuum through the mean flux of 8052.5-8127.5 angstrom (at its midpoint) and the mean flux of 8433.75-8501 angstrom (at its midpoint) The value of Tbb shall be 0.02 mag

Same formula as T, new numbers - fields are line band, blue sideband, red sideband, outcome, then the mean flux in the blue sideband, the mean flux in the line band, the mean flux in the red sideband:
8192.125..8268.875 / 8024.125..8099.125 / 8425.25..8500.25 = 0.020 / 2.33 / 2.23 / 2.19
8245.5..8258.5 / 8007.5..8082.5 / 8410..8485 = 0.037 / 2.32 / 2.19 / 2.21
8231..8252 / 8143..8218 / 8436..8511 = 0.020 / 2.3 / 2.23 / 2.17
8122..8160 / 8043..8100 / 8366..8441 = 0.015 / 2.34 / 2.29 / 2.23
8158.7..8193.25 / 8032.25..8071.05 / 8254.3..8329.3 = -0.027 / 2.33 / 2.34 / 2.25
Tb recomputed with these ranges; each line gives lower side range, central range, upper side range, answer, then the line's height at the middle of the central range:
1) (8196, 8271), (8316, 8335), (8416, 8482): 0.2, 2.22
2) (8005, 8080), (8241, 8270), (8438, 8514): 0.3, 2.25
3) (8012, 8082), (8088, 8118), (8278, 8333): -0.7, 2.31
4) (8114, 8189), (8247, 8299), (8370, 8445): 0.6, 2.28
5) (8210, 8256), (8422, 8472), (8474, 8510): -1.2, 2.15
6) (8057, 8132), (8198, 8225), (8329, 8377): 0.9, 2.3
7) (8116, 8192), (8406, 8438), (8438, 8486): 0.3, 2.23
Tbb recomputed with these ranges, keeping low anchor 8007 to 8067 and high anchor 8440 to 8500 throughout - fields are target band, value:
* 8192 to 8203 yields 0.02 mag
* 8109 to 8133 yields -0.02 mag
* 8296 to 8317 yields 0.02 mag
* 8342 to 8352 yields -0.01 mag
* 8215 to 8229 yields 0.02 mag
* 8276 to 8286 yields -0.04 mag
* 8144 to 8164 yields -0.02 mag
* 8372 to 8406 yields -0.02 mag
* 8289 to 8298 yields -0.01 mag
